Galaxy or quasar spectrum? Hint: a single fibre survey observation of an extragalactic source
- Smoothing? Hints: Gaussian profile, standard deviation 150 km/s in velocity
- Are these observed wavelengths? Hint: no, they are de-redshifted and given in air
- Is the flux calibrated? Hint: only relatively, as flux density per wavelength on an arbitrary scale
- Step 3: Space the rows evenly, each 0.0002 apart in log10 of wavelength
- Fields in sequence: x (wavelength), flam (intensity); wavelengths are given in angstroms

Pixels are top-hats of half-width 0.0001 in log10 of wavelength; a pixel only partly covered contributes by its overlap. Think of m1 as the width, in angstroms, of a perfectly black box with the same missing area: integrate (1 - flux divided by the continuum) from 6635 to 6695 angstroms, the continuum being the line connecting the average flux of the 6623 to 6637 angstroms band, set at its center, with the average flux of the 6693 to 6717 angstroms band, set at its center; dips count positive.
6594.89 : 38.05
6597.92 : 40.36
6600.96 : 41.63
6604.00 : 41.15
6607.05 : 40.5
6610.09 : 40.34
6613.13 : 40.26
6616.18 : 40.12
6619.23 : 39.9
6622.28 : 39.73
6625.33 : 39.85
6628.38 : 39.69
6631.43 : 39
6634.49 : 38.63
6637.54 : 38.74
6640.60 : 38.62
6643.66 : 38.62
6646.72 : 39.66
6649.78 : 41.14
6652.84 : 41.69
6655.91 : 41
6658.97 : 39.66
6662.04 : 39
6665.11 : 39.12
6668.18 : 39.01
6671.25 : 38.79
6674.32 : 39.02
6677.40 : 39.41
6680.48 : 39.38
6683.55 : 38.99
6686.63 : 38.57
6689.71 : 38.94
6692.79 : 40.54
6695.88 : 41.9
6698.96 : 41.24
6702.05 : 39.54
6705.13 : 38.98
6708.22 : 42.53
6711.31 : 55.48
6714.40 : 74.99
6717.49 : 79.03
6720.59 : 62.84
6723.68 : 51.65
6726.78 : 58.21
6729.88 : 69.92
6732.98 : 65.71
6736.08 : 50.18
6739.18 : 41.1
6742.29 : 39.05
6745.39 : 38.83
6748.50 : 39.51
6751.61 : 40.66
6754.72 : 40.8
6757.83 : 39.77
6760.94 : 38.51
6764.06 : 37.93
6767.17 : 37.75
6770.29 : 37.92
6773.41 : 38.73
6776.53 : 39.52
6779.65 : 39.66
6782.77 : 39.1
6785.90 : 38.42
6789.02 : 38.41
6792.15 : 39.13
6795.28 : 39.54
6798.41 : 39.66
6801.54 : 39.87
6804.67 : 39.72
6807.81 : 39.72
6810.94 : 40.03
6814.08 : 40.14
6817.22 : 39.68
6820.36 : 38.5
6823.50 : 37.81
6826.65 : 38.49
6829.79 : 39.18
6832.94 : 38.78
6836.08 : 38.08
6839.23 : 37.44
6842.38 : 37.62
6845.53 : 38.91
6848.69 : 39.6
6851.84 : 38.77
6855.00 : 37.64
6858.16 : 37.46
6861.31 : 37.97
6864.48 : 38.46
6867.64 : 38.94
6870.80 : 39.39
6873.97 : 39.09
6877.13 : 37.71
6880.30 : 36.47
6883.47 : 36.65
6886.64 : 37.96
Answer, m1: 5.69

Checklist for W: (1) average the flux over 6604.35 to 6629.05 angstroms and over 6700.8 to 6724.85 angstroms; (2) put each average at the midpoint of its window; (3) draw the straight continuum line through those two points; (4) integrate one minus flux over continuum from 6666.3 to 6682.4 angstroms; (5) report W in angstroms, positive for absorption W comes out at 3.40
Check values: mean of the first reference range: 40.1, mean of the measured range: 39.1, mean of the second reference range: 55.9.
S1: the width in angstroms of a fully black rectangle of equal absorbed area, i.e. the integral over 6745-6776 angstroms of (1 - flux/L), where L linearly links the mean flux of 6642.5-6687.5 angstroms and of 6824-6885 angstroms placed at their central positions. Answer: -0.1 angstroms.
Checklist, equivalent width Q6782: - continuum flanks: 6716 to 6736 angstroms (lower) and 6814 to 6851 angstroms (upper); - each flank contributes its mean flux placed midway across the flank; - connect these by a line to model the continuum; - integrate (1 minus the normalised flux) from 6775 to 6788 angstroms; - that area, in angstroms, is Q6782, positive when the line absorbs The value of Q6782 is 2.9 angstroms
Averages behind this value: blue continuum 63.4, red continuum 38.6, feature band 39.2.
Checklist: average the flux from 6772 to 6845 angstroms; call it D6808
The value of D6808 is 39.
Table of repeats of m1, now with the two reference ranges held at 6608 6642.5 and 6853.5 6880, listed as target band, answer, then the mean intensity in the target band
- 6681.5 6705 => -0.4 angstroms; 39.9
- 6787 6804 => -0.3 angstroms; 39.3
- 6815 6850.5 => -0.1 angstroms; 38.6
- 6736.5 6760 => -0.9 angstroms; 40.4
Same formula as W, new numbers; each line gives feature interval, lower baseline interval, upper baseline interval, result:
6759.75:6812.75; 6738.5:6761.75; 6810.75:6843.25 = 0.3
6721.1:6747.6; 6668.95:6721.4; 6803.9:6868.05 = -4.7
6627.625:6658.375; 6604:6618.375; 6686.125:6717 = 2.1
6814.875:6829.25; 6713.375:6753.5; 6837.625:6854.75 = 1.1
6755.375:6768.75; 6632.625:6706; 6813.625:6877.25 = 0.1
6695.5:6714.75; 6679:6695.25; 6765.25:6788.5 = -3.5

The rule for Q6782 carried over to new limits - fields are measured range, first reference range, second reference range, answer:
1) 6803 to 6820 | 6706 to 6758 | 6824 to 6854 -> 0.9 angstroms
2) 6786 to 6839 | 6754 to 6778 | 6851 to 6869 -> -0.9 angstroms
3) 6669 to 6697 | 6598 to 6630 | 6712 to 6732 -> 8.4 angstroms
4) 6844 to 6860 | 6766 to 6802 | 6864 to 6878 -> 0.2 angstroms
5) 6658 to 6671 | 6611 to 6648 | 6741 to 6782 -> 0.1 angstroms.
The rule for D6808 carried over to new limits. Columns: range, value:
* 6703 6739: 58.1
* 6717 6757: 51.2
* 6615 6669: 39.6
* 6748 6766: 39.5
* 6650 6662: 40.6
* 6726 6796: 42.8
